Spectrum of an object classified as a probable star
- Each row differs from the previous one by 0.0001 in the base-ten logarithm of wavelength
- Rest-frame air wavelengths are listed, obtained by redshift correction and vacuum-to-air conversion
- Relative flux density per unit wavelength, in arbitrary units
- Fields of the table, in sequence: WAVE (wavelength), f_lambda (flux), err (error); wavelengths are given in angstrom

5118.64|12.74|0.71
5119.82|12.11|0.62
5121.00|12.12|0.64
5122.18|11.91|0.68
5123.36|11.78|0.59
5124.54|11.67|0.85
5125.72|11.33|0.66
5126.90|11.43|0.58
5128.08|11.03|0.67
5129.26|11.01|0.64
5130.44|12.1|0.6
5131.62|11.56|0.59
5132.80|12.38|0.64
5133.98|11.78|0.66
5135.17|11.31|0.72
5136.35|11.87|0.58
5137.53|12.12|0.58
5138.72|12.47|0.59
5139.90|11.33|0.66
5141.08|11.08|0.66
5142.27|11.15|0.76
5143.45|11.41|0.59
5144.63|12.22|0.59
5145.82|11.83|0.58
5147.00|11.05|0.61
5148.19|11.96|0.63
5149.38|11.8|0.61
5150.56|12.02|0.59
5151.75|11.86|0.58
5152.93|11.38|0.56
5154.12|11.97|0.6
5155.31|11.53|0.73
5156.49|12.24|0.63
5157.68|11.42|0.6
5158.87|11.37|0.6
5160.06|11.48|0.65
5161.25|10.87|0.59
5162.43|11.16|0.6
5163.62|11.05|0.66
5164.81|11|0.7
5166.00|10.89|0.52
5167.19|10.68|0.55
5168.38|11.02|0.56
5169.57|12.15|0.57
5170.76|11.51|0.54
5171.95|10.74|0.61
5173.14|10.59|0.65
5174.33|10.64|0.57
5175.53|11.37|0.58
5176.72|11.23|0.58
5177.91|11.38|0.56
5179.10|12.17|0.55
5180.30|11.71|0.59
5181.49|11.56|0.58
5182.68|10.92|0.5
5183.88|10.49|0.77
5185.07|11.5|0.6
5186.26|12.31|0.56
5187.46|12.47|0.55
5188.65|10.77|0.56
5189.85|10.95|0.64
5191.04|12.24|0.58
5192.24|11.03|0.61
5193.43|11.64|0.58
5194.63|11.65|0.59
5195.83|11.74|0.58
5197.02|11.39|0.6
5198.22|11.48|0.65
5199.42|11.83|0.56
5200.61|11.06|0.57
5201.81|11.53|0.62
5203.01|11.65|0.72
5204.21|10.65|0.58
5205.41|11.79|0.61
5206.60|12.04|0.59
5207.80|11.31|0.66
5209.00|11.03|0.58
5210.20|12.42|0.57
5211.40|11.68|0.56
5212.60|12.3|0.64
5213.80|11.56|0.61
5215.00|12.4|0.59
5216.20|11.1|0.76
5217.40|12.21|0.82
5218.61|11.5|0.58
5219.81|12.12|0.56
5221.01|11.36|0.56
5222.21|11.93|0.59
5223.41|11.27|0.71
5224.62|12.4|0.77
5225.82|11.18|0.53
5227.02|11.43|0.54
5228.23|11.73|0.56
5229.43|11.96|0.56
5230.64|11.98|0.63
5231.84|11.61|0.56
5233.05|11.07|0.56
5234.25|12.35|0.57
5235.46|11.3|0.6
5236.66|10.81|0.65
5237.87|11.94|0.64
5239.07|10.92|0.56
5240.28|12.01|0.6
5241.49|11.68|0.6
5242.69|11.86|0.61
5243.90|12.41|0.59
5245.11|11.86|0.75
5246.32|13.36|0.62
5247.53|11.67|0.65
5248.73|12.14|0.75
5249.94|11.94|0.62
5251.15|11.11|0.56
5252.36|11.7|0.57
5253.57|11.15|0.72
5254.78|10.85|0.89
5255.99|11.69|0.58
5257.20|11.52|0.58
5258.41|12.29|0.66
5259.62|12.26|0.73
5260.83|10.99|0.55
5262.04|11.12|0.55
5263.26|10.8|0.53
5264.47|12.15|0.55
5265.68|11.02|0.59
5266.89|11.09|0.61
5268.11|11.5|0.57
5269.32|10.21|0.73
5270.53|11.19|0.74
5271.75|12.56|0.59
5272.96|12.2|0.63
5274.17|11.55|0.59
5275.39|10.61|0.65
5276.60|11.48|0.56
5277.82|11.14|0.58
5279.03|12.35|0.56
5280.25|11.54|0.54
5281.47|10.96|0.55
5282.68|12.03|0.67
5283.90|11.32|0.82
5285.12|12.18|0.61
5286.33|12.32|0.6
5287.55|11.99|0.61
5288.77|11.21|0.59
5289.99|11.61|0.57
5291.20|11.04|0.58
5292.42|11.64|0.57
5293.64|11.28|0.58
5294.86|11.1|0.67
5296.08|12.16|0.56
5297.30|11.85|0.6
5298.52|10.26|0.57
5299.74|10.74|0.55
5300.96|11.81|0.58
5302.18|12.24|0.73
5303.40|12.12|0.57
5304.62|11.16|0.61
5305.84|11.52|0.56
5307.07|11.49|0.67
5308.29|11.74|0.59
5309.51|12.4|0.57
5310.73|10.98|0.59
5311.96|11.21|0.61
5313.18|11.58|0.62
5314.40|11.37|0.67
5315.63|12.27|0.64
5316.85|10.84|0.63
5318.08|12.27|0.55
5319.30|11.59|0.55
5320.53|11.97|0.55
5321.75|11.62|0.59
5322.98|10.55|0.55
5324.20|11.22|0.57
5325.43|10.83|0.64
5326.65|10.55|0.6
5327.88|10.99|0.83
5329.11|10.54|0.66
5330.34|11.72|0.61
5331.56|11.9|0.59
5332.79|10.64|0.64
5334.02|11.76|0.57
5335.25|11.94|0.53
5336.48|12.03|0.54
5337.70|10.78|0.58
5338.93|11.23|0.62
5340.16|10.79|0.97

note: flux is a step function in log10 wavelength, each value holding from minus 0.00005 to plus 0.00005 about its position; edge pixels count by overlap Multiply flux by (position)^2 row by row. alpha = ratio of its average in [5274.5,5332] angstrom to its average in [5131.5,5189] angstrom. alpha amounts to 1.05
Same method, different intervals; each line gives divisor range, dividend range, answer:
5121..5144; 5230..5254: 1.05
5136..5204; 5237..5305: 1.05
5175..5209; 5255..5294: 1.03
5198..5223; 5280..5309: 1.02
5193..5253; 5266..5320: 1.01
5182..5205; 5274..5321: 1.05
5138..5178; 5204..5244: 1.05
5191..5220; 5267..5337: 1.02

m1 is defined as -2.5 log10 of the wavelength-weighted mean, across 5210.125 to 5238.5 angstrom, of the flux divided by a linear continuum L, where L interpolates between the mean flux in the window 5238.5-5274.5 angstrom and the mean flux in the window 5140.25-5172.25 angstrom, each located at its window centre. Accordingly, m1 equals -0.01 mag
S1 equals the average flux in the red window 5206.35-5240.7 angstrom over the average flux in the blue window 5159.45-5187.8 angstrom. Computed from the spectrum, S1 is 1.0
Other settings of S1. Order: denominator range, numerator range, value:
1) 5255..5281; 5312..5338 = 0.99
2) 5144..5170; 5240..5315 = 1.01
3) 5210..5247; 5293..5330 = 0.97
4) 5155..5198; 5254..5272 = 1.00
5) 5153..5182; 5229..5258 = 1.03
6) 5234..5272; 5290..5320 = 0.99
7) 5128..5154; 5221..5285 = 0.99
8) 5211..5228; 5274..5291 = 0.99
